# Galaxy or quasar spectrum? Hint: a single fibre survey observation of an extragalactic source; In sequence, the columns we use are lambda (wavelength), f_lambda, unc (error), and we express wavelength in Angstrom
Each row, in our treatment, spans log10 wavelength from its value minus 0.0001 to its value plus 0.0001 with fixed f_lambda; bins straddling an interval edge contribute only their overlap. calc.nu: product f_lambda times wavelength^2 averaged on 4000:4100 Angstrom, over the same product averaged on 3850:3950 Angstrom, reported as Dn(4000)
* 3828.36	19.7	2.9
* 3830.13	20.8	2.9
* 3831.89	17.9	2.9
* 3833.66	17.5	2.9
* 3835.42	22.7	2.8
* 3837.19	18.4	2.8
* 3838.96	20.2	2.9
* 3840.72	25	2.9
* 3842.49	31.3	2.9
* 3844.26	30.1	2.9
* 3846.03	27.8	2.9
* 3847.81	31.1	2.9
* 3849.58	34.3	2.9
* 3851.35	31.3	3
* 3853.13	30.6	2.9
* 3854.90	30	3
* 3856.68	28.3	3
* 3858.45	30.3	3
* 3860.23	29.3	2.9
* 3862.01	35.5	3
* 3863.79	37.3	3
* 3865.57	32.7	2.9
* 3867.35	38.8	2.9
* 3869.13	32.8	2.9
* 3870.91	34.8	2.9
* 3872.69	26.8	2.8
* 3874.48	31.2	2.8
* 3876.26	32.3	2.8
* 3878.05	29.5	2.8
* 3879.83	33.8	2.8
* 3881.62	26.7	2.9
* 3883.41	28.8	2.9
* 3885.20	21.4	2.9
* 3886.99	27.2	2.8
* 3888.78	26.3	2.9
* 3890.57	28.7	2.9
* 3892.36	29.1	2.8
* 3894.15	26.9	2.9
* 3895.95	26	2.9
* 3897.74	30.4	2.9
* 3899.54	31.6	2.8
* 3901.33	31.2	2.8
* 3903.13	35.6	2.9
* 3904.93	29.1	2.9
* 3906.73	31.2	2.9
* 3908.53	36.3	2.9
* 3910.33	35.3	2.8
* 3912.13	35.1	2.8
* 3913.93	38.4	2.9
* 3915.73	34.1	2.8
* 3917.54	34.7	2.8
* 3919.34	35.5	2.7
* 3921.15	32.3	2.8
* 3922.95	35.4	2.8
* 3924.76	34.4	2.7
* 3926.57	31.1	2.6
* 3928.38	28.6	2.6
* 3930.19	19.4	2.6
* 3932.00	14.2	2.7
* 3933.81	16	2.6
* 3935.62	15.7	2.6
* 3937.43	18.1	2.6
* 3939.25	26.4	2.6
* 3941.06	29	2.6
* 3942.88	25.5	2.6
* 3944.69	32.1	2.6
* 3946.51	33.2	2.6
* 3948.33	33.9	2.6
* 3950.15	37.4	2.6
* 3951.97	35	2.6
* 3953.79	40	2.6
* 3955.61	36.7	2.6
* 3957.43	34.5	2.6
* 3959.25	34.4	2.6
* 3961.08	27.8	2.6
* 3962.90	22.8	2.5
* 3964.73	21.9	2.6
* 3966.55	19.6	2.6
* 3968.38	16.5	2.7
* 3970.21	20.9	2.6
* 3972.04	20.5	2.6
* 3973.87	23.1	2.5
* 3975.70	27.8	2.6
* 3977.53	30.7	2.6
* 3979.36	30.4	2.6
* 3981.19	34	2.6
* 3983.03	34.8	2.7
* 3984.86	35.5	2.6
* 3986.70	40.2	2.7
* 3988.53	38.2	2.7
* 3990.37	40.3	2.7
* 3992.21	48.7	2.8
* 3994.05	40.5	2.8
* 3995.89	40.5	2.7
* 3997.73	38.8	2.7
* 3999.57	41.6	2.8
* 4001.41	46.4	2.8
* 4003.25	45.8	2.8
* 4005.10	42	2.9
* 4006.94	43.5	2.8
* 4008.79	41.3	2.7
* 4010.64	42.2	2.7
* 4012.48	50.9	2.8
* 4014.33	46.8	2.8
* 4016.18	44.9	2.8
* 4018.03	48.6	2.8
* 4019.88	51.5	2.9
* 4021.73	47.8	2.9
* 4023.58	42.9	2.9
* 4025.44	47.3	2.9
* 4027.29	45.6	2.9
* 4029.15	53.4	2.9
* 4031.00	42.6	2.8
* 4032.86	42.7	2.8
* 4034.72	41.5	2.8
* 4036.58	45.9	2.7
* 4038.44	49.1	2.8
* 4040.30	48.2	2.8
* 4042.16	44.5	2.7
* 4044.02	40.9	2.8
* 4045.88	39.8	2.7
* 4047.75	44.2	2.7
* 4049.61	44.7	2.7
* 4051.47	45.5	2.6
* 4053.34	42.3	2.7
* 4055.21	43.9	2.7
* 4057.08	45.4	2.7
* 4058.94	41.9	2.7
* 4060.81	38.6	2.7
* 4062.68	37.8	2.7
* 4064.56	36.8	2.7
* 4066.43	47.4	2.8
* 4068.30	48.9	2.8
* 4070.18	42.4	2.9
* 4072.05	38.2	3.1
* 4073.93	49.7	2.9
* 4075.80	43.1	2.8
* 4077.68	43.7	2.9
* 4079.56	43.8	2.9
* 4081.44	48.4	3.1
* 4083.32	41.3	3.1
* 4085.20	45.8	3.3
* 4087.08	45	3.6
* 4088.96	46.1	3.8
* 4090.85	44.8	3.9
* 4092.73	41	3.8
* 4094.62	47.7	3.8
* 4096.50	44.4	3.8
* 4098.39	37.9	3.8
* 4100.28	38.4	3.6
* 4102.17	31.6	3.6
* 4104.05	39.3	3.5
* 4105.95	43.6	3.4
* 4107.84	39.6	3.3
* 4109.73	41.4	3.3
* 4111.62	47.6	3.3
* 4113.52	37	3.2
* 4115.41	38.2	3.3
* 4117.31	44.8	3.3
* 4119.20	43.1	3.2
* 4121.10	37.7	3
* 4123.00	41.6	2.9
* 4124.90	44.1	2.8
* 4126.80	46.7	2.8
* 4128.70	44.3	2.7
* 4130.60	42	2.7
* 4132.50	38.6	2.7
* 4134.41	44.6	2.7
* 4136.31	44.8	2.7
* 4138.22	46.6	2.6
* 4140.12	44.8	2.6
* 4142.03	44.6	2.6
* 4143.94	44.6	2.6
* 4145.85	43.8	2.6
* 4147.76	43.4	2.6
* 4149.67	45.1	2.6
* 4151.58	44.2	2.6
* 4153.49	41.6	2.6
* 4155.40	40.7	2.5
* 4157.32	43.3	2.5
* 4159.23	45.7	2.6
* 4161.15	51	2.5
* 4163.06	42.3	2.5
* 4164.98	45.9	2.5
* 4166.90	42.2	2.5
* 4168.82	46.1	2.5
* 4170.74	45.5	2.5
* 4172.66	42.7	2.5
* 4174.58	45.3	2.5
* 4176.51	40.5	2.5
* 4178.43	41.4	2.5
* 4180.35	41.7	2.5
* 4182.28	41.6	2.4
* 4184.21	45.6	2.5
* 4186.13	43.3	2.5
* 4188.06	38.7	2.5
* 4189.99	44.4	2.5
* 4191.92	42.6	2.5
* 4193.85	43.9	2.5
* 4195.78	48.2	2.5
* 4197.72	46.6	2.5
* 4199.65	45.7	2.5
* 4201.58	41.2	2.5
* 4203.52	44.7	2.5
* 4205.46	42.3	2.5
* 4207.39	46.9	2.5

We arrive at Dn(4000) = 1.6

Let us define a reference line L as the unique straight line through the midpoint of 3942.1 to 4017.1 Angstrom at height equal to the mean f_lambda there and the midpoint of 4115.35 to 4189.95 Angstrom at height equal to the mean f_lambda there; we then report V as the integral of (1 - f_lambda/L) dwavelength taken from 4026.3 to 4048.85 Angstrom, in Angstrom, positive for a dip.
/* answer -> -4.1 Angstrom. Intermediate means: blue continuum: 35.2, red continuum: 43.5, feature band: 44.9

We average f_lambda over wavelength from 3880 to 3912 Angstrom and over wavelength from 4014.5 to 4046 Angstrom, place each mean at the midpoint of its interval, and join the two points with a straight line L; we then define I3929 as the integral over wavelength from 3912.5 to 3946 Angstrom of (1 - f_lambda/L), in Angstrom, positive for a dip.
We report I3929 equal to 5.5 Angstrom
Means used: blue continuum 29.8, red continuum 45.9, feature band 28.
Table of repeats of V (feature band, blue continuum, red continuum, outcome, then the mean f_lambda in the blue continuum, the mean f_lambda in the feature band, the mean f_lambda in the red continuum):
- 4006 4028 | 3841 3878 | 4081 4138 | -4.4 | 31.7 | 46.1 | 42.4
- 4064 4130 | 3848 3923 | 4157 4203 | -3.7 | 31.6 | 42.8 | 44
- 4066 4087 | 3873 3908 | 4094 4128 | -2.8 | 29.3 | 44.7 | 41.3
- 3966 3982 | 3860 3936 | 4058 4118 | 4.7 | 30.4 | 24.9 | 42.4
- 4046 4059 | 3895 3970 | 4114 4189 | -2.4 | 29.6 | 43.9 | 43.4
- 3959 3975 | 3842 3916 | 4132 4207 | 5.6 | 31.2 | 22.6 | 43.9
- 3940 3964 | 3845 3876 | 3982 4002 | 3.4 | 31.9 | 32.4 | 40.4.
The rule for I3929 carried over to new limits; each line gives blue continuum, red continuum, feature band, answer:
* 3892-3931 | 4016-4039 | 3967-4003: 6.2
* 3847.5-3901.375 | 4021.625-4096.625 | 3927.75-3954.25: 6.6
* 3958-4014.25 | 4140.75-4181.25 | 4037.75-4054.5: -2.8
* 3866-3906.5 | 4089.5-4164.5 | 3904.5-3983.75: 9.1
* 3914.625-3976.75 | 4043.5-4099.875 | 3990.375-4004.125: -3.5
